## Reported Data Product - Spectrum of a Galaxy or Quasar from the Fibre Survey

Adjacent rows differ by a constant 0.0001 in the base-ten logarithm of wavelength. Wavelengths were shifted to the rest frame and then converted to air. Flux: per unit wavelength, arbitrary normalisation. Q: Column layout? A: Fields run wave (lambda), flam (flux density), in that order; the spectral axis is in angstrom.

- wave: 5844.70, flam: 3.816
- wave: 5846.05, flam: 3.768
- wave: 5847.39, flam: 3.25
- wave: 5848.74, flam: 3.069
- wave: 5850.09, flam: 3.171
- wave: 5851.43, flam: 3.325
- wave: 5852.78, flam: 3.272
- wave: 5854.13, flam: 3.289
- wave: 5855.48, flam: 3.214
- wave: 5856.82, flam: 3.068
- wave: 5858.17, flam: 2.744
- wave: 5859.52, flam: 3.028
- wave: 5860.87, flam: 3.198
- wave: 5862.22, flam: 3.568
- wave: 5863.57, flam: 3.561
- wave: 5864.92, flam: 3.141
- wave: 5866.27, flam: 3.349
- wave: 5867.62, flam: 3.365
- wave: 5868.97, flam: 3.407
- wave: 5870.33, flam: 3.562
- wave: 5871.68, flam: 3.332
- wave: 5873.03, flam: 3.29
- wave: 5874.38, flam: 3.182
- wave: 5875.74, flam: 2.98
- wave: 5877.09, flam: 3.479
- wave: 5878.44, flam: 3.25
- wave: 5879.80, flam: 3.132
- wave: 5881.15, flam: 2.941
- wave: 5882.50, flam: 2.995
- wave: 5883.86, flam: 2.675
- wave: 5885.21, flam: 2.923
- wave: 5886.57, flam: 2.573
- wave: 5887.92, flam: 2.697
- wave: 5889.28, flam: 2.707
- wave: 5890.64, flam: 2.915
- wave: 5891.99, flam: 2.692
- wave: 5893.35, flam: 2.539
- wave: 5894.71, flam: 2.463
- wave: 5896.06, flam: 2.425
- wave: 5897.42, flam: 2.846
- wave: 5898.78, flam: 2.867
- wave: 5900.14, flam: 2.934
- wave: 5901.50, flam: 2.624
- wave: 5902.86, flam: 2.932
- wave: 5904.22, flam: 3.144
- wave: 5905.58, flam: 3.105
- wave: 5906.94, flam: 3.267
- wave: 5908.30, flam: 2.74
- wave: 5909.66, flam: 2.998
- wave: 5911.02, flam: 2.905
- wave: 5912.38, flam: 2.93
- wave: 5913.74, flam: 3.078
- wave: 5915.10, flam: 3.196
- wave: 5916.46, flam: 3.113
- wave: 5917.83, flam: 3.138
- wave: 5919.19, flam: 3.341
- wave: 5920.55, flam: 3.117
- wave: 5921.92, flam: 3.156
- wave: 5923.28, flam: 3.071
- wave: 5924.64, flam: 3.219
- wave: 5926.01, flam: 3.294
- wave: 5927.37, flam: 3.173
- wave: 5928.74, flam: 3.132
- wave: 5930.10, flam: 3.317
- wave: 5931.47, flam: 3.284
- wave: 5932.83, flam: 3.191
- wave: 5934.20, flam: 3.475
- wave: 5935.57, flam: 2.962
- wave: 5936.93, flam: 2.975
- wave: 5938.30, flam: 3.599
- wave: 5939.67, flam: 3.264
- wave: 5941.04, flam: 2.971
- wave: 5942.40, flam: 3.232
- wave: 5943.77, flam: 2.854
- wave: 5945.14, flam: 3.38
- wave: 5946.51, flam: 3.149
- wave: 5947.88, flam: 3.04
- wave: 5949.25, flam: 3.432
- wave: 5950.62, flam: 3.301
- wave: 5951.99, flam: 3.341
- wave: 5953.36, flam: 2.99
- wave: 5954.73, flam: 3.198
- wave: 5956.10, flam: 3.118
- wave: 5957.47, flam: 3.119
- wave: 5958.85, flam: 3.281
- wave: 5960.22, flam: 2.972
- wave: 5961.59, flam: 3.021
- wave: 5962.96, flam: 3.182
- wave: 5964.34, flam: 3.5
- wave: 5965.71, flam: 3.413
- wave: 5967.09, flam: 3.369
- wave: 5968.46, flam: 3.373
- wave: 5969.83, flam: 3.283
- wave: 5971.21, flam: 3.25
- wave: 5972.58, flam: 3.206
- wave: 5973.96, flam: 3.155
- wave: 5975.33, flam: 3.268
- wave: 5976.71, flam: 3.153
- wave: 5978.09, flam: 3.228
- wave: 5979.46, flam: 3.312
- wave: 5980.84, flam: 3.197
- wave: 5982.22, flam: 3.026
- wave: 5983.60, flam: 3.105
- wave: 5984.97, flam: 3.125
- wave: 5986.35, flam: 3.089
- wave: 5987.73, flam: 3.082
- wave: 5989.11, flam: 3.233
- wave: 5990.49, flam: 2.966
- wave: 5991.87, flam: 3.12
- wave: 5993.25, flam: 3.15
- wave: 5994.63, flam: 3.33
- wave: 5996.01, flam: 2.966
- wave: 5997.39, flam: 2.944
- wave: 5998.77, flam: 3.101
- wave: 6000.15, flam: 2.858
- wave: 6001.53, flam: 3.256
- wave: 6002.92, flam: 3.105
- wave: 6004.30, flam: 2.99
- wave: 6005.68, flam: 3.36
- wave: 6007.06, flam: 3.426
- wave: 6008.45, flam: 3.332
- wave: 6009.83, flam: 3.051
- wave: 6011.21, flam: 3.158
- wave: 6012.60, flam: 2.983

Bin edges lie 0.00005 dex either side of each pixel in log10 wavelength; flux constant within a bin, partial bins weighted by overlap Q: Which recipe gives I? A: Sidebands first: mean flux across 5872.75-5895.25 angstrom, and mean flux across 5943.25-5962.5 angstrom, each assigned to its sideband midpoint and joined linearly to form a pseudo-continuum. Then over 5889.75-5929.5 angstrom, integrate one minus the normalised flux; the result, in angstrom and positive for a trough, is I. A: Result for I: 0.31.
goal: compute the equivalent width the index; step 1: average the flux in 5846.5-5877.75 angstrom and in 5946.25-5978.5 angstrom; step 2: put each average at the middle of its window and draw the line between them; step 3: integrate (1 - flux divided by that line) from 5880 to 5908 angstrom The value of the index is 3.7 angstrom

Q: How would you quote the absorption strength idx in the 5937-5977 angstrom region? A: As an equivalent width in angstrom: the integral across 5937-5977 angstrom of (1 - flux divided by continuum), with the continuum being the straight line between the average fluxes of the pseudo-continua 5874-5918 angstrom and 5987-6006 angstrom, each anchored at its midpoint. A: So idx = -2.5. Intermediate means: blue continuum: 2.92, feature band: 3.22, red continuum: 3.1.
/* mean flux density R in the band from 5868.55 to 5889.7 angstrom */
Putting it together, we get 3.07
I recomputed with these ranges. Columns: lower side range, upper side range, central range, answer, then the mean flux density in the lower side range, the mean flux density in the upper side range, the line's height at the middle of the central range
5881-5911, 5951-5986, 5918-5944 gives -1.6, 2.82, 3.21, 3.01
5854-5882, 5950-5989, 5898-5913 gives 1.3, 3.24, 3.2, 3.23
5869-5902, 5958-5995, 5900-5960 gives -1.5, 2.93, 3.2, 3.06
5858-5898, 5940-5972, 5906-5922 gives 0.2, 3.04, 3.21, 3.12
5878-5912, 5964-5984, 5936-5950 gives -0.4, 2.85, 3.25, 3.09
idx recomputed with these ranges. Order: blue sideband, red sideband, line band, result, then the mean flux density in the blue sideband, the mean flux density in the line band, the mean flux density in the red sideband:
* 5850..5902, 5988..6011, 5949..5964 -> -0.4 angstrom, 3.04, 3.18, 3.14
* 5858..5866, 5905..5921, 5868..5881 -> -0.3 angstrom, 3.24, 3.28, 3.08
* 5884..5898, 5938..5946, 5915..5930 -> -0.9 angstrom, 2.68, 3.18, 3.2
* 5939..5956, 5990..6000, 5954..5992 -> -0.8 angstrom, 3.18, 3.19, 3.07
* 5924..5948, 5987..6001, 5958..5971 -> -0.5 angstrom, 3.2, 3.26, 3.08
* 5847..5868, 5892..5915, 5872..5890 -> 0.3 angstrom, 3.22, 2.99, 2.87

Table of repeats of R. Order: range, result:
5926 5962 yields 3.19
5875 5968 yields 3.07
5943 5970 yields 3.21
